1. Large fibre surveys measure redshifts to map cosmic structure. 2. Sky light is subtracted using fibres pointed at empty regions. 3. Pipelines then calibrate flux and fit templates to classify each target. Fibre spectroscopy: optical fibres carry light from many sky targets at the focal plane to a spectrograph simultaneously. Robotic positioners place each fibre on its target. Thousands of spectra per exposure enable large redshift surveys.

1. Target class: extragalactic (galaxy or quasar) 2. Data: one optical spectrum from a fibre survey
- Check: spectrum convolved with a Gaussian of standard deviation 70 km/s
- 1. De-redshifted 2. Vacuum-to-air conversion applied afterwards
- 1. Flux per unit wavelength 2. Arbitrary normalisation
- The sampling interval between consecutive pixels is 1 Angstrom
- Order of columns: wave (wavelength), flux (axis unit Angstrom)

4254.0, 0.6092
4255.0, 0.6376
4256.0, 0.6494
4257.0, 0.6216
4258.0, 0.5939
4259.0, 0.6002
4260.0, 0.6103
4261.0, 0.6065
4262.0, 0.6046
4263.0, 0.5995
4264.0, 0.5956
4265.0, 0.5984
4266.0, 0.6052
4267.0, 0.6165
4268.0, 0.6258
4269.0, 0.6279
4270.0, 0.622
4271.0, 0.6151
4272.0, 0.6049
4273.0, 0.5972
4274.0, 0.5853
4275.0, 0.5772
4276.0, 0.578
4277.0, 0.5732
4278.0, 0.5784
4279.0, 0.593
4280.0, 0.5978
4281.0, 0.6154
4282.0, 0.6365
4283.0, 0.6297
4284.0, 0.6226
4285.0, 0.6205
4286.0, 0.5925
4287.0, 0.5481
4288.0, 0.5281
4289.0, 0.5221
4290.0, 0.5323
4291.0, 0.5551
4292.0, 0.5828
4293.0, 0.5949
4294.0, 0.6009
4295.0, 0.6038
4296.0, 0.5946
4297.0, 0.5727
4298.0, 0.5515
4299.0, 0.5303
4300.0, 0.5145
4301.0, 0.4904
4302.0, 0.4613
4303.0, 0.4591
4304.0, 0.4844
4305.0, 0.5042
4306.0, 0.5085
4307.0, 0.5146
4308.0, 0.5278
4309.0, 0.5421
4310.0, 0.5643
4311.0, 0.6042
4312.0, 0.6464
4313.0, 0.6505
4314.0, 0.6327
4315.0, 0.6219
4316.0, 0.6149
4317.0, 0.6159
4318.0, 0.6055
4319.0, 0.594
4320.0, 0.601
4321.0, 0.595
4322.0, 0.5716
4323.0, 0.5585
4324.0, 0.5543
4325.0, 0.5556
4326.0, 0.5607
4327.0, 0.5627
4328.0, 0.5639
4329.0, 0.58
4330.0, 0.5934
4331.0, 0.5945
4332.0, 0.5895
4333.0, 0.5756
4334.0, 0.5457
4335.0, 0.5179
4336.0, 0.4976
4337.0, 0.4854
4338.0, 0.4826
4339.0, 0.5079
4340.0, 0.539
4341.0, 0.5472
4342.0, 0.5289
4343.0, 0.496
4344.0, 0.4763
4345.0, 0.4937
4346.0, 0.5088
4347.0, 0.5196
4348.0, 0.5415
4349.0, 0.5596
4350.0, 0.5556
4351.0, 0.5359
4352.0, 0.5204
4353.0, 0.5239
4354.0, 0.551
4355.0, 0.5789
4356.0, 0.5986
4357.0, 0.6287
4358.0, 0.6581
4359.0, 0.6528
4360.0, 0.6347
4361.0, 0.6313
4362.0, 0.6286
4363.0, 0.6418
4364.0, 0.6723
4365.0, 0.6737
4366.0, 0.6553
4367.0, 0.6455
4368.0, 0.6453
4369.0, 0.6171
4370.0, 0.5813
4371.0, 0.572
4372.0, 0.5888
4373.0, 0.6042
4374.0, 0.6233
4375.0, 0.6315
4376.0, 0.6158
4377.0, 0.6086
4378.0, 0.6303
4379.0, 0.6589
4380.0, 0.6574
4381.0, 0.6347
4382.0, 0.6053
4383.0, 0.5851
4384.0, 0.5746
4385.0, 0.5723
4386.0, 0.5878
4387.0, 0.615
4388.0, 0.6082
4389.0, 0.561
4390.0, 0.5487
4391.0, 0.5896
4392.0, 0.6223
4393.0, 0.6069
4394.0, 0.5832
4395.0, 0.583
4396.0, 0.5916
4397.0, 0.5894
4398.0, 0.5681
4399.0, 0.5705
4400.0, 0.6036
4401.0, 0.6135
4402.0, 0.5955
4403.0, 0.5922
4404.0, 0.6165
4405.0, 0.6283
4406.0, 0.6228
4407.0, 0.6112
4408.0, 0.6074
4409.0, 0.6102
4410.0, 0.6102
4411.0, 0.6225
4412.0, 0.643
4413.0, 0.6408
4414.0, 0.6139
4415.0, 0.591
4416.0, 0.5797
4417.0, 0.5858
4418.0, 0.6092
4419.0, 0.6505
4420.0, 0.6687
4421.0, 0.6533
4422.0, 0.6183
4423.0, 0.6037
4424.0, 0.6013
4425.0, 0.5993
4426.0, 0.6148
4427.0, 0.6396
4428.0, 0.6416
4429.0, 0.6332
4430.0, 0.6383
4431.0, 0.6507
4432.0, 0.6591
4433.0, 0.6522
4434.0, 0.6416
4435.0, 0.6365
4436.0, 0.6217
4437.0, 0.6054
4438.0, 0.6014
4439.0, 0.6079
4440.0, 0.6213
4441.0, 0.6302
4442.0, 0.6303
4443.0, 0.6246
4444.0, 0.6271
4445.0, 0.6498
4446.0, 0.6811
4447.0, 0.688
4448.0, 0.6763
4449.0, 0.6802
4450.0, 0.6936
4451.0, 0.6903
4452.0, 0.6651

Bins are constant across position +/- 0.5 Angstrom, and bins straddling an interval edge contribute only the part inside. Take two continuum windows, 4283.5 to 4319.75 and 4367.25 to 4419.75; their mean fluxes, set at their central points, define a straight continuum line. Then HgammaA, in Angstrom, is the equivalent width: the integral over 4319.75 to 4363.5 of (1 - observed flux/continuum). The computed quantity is 1.7 Angstrom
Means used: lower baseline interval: 0.564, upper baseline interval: 0.606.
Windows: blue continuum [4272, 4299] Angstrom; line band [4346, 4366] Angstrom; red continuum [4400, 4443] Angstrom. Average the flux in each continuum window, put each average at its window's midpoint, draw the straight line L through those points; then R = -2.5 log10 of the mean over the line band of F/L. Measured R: 0.02 mag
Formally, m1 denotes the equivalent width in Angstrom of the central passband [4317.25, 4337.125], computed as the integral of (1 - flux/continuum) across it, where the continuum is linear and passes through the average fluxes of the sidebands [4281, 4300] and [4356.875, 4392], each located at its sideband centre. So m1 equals 0.9 Angstrom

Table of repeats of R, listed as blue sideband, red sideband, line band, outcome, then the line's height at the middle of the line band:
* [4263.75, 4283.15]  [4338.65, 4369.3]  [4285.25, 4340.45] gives 0.06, 0.592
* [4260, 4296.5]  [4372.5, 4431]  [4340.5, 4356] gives 0.14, 0.603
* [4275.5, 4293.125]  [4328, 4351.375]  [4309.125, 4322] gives -0.10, 0.556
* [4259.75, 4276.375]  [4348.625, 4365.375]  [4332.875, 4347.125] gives 0.17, 0.603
